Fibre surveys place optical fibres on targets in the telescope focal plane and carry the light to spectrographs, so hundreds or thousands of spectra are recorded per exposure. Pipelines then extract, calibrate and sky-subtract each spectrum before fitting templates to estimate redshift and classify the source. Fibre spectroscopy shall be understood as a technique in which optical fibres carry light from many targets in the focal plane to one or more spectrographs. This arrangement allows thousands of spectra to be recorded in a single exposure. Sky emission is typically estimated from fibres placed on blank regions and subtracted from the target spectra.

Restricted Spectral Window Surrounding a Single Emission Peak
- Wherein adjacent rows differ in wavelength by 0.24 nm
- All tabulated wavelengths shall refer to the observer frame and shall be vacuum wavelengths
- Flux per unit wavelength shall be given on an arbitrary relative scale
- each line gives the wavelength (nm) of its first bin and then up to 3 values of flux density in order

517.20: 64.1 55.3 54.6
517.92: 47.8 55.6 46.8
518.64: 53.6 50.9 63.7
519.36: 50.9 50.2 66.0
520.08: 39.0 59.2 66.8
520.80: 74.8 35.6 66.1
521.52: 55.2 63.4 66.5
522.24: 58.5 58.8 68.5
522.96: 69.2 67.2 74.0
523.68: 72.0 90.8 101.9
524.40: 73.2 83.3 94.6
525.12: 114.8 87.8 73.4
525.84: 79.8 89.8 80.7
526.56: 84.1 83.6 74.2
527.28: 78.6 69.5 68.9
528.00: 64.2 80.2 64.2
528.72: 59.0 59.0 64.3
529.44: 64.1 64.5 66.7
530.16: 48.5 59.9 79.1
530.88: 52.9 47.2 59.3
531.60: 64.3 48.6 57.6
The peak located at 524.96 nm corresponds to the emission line Mg II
